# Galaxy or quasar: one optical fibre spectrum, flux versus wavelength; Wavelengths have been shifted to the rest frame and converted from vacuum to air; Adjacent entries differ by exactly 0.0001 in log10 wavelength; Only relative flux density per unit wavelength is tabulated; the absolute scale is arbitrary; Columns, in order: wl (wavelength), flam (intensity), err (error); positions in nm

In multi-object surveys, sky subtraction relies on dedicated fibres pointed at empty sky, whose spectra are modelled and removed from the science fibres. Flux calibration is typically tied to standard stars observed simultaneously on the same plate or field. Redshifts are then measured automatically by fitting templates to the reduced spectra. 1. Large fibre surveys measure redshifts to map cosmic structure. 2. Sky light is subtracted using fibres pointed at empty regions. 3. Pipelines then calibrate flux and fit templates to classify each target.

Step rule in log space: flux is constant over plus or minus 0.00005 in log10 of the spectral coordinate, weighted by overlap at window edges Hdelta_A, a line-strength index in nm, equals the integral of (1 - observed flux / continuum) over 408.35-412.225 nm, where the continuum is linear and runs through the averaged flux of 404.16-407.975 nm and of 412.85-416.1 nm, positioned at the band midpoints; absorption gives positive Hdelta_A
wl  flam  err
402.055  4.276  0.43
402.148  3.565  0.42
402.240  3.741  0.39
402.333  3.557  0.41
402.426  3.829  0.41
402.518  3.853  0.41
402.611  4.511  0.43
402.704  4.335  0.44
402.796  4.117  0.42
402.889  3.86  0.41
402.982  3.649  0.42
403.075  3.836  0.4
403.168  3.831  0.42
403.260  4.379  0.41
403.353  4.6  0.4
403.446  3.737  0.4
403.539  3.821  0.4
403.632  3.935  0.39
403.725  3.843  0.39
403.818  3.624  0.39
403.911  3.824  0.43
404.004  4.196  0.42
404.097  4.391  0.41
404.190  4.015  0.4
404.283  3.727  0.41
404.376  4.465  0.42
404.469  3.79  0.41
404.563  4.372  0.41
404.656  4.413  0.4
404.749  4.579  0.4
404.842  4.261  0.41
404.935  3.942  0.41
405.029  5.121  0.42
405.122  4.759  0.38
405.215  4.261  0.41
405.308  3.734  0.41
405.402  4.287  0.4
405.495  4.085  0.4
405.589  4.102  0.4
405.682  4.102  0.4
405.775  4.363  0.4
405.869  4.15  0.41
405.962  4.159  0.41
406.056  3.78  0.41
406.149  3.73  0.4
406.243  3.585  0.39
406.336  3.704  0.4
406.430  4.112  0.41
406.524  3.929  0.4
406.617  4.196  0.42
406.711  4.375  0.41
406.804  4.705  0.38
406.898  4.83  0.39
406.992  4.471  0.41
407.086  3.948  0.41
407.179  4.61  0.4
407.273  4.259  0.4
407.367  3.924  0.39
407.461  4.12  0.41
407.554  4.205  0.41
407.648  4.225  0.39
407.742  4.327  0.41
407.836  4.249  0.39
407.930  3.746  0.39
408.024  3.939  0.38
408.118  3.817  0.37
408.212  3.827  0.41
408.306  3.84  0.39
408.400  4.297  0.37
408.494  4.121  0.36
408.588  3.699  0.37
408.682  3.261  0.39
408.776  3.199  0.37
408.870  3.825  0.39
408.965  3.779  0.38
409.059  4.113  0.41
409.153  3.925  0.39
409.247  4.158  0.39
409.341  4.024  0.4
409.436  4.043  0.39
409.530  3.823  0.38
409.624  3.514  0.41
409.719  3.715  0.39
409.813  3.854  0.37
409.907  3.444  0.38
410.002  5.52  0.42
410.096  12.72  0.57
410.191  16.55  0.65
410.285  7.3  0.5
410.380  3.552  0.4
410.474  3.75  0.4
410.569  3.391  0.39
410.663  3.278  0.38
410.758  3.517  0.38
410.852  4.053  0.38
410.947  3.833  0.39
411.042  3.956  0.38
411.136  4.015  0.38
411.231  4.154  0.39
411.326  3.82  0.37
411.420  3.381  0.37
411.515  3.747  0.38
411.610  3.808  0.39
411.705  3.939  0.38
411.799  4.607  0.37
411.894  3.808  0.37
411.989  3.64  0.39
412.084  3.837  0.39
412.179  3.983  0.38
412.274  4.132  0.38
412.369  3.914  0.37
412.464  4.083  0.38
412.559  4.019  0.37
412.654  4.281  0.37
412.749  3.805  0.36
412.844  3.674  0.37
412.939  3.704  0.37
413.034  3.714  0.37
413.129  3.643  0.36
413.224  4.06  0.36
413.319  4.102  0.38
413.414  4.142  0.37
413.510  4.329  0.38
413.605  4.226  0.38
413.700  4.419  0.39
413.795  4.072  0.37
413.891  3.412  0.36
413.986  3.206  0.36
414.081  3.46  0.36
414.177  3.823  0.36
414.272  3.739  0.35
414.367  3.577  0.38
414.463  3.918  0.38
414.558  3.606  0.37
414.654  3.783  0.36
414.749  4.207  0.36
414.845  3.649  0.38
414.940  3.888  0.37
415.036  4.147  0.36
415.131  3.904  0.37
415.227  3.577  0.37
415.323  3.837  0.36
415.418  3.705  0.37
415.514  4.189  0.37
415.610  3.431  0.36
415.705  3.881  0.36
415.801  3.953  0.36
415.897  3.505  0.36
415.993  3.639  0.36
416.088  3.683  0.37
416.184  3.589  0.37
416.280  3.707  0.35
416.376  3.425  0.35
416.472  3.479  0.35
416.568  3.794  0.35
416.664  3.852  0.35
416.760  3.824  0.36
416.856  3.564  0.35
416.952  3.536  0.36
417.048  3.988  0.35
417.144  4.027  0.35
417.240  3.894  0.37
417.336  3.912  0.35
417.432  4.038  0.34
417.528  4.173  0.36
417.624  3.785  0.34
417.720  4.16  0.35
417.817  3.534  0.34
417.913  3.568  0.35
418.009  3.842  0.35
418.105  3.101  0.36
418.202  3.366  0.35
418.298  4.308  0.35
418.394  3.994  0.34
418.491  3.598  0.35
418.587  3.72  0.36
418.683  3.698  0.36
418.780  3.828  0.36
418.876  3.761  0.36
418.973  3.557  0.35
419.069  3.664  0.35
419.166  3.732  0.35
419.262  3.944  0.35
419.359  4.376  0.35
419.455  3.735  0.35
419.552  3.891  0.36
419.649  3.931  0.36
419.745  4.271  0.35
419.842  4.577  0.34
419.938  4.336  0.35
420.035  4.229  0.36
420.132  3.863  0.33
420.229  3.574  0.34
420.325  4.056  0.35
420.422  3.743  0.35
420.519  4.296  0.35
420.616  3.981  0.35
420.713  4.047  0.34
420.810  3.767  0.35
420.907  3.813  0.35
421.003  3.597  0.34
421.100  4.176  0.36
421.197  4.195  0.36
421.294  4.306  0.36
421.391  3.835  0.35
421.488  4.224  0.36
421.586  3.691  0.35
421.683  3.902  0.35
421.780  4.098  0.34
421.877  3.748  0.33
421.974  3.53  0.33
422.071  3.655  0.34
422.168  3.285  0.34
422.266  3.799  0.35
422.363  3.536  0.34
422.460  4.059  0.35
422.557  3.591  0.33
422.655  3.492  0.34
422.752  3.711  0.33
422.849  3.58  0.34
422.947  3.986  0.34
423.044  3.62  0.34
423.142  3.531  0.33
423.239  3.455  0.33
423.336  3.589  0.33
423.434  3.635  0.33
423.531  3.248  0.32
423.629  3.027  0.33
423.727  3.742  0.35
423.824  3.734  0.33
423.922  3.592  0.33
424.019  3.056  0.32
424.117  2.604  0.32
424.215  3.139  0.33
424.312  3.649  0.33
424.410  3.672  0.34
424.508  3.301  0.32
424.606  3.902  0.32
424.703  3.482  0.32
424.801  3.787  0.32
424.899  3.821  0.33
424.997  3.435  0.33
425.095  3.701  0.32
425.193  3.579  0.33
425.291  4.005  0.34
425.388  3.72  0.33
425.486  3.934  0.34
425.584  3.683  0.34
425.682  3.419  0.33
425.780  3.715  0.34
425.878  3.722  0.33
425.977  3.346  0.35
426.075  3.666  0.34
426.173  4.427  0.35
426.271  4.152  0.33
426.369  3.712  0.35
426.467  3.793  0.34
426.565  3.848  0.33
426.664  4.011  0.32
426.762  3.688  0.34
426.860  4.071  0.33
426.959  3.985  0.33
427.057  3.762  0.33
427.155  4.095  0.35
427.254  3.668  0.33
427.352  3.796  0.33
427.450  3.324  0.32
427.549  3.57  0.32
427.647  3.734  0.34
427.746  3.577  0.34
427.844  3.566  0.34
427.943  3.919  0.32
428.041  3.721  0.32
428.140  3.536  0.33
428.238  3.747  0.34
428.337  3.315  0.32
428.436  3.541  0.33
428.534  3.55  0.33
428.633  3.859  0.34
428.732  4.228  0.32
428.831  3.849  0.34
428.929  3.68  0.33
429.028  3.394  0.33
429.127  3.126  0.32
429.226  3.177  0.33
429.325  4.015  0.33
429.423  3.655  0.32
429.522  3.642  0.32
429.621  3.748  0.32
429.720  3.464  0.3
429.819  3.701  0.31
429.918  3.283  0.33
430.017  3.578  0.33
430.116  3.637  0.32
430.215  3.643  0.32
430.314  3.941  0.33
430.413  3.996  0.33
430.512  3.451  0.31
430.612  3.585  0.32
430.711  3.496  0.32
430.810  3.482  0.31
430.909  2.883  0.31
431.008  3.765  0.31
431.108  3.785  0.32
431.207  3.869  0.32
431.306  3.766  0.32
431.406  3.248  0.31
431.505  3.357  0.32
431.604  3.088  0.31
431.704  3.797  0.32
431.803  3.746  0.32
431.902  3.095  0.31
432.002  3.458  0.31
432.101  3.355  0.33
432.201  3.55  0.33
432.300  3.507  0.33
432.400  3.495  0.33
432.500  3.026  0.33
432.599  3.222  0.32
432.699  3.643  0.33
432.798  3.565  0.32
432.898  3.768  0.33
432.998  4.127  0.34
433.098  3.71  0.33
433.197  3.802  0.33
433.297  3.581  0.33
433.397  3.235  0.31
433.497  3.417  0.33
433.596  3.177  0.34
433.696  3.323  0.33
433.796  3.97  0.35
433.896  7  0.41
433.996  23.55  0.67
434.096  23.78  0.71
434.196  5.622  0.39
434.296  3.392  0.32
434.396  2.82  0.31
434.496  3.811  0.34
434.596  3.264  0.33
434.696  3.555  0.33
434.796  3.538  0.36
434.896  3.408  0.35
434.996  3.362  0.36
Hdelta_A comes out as -0.44 nm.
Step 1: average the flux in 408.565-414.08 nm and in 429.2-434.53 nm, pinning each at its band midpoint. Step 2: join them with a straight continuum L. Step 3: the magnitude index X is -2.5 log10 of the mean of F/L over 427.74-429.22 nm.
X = 0.20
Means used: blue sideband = 4.3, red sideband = 4.4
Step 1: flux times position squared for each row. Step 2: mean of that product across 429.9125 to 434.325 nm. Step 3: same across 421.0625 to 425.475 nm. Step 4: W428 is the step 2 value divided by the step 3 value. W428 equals 1.3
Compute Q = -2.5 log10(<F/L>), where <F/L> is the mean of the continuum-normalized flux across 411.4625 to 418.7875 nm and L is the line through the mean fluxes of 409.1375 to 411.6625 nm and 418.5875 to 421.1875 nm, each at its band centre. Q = 0.14 mag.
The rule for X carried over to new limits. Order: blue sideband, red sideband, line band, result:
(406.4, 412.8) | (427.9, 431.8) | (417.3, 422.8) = 0.026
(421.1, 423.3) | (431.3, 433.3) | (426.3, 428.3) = -0.034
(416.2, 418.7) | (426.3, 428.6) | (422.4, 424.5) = 0.070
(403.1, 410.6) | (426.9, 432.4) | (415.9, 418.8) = 0.074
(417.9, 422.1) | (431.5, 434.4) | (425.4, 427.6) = 0.183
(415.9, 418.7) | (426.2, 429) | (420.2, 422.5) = -0.034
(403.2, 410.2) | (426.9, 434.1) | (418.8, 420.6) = 0.053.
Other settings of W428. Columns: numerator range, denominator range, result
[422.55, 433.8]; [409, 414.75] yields 0.91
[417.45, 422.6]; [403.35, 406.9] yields 1.01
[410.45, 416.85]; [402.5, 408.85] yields 0.97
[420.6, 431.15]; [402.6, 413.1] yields 0.95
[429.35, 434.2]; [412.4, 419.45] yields 1.27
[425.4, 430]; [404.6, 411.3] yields 0.93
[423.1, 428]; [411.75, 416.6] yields 1.00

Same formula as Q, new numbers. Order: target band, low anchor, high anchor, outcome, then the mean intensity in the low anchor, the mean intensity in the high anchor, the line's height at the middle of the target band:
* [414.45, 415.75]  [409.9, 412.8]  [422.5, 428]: 0.16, 4.72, 3.65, 4.43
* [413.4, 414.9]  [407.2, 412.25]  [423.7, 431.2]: 0.09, 4.37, 3.65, 4.19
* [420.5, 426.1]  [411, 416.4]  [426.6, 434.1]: 0.08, 3.85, 4.06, 3.97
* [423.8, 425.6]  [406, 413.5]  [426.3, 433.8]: 0.06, 4.26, 3.61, 3.78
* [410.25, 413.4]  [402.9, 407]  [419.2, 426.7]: 0.01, 4.13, 3.76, 3.99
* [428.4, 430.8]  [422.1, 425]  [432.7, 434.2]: 0.43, 3.54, 6.58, 5.4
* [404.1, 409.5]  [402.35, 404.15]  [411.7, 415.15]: -0.04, 4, 3.9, 3.97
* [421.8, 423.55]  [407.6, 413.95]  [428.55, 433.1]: 0.07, 4.28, 3.57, 3.86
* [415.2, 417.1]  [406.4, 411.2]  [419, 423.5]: 0.11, 4.47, 3.86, 4.11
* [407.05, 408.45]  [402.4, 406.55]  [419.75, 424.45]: -0.02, 4.08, 3.75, 4.02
